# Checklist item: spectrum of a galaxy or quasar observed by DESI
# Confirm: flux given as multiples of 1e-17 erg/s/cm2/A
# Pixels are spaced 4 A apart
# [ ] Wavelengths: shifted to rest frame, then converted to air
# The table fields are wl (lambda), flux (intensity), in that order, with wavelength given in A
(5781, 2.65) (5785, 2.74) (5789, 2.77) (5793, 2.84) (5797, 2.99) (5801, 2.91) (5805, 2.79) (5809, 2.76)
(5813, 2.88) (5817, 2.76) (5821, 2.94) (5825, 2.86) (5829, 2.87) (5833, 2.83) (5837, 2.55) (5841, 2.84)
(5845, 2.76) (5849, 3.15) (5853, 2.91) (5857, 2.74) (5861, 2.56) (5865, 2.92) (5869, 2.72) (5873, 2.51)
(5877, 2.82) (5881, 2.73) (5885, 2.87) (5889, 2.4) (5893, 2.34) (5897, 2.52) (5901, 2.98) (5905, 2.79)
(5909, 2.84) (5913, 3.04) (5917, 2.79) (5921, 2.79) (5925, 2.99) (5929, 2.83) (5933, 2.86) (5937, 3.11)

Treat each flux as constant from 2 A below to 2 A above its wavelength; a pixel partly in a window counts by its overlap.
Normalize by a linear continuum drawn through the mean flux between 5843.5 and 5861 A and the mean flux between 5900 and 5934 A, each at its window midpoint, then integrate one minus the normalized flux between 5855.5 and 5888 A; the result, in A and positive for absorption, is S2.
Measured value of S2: 1.58 A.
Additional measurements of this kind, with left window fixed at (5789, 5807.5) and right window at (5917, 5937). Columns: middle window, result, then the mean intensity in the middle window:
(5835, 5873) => 1.25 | 2.78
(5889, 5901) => 1.51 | 2.52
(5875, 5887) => 0.30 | 2.81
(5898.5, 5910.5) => 0.10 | 2.86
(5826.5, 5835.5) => 0.12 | 2.83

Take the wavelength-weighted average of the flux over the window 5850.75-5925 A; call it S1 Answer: 2.75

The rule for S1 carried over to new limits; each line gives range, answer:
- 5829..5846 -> 2.76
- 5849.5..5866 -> 2.81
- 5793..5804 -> 2.92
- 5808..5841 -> 2.81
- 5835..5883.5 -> 2.77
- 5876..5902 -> 2.65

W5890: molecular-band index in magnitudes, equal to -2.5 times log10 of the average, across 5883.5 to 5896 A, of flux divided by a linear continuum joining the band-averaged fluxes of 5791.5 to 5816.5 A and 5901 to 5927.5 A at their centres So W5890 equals 0.14 mag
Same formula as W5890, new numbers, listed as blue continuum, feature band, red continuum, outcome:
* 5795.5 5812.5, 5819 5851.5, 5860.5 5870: -0.02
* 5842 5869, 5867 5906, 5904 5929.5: 0.07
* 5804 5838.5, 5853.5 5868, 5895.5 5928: 0.03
